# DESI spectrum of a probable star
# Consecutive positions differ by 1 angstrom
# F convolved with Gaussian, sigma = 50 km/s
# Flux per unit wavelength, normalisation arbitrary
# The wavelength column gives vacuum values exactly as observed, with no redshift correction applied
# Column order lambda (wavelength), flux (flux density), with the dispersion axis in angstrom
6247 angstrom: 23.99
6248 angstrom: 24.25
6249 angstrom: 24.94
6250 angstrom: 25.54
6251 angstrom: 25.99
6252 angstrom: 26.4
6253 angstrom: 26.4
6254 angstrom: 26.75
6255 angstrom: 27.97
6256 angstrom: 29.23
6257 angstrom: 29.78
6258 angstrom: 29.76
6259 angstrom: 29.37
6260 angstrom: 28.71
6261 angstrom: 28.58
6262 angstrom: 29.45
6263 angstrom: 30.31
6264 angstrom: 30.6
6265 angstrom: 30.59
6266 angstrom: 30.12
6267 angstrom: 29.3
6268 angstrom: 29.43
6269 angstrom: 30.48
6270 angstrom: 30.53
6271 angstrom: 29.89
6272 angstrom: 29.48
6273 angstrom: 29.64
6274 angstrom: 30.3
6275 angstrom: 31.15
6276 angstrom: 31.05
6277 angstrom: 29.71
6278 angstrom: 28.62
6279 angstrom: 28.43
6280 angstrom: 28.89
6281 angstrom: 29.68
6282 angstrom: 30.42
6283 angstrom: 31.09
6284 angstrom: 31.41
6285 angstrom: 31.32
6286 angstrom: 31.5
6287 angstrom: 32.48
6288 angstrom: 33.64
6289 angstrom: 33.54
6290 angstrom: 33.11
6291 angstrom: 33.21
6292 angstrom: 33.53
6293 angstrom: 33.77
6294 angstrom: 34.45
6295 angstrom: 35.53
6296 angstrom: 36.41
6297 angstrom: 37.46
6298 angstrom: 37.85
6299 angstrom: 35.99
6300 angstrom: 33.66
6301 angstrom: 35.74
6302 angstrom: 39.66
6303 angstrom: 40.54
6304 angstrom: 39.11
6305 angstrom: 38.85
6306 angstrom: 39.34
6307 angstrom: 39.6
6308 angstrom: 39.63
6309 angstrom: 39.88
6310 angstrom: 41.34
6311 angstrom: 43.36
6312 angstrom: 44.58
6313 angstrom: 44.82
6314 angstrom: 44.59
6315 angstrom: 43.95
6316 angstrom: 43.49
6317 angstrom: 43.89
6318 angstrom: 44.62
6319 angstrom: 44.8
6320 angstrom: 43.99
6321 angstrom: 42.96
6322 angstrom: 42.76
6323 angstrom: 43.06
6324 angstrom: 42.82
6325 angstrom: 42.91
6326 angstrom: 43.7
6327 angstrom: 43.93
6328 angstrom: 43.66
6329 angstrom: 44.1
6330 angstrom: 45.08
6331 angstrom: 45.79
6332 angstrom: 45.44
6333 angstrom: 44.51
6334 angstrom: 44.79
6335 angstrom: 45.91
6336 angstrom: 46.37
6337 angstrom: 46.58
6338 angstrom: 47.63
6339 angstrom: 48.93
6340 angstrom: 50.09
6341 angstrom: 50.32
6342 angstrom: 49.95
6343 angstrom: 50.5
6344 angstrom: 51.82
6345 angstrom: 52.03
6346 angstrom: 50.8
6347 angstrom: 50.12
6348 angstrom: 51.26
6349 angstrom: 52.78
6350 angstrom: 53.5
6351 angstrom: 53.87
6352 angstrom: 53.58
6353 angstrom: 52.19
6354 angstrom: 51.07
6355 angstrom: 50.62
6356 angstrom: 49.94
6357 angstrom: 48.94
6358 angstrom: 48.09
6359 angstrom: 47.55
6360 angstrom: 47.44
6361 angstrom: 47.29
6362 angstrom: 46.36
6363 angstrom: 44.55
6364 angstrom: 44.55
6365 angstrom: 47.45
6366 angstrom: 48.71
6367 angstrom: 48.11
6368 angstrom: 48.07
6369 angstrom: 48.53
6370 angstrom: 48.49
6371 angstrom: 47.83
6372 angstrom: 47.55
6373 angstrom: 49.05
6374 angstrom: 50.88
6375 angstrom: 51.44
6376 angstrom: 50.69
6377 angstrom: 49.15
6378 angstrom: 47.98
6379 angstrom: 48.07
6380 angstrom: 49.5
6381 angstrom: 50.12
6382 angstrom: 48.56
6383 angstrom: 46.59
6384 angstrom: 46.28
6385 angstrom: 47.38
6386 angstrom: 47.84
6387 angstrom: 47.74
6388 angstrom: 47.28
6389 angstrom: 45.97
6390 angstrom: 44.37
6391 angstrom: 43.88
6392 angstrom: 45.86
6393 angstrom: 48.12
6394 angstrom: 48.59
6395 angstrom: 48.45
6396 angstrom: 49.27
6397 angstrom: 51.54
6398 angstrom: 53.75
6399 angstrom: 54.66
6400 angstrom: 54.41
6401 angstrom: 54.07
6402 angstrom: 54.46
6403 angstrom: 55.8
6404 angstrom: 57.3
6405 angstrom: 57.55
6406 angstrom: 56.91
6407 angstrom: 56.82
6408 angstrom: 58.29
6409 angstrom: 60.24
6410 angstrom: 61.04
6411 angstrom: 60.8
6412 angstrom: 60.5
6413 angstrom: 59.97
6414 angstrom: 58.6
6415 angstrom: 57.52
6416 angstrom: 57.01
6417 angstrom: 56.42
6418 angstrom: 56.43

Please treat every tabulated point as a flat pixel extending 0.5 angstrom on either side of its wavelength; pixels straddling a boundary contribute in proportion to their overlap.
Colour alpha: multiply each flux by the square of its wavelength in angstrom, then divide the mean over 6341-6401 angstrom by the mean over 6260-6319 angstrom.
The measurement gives 1.5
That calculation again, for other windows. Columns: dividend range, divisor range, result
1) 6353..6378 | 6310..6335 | 1.12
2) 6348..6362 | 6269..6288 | 1.70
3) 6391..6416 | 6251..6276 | 1.96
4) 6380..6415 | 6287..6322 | 1.38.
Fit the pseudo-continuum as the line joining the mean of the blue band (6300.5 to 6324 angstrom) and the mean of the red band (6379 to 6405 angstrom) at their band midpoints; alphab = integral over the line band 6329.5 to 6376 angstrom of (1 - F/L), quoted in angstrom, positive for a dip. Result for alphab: -3.0 angstrom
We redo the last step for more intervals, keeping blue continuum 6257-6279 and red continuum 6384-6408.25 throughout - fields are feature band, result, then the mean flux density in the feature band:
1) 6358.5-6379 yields -0.7 angstrom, 48.1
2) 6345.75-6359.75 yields -2.3 angstrom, 51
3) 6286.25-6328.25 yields -3.7 angstrom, 39.6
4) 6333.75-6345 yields -1.9 angstrom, 48.7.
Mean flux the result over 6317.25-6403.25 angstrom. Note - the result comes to 48.2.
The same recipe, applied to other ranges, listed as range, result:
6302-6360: 46.1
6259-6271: 29.8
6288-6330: 40.1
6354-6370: 47.9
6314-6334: 44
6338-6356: 51.2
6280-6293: 32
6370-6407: 50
